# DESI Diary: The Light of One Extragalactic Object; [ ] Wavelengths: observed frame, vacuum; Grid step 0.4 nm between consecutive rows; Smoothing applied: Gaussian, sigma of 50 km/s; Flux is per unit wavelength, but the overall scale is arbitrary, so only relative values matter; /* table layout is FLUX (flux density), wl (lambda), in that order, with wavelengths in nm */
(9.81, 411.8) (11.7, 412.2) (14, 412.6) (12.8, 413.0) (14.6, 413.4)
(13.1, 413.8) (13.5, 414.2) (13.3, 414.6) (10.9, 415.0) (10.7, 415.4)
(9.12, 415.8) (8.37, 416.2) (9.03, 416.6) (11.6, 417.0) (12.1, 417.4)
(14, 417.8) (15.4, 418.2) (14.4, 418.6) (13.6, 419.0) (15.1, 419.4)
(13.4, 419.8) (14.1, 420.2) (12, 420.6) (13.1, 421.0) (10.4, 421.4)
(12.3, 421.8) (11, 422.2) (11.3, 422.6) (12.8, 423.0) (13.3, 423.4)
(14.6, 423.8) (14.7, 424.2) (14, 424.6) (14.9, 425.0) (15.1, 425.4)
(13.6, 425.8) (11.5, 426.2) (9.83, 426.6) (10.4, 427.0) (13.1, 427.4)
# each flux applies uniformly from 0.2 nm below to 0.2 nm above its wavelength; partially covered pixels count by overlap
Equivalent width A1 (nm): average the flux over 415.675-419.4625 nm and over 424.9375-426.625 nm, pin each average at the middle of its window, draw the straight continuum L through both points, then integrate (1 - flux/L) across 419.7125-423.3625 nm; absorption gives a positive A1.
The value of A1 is 0.11 nm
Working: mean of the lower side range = 12.2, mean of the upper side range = 13.2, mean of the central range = 12.3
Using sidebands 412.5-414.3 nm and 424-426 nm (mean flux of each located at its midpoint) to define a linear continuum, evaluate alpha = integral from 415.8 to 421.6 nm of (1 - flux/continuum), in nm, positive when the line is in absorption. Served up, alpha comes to 0.62 nm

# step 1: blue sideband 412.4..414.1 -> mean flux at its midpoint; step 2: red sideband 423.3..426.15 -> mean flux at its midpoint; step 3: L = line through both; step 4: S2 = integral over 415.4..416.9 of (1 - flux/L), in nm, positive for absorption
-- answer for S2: 0.49 nm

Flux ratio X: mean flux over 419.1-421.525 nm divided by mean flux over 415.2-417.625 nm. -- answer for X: 1.29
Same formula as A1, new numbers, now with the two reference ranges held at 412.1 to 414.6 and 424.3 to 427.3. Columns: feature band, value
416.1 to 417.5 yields 0.310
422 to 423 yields 0.115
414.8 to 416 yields 0.274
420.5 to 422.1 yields 0.139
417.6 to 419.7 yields -0.211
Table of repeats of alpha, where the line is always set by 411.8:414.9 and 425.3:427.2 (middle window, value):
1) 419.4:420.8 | -0.11 nm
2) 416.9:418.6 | -0.12 nm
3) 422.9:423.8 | -0.09 nm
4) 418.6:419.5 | -0.13 nm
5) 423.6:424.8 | -0.23 nm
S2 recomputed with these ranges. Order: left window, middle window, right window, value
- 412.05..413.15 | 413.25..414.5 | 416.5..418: -0.10 nm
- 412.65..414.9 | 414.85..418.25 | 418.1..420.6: 0.66 nm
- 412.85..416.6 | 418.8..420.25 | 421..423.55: -0.27 nm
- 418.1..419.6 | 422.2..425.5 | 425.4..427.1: -0.25 nm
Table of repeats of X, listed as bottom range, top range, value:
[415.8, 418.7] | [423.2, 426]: 1.21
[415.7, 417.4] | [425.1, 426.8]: 1.28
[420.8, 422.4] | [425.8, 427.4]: 0.96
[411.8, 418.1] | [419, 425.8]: 1.11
